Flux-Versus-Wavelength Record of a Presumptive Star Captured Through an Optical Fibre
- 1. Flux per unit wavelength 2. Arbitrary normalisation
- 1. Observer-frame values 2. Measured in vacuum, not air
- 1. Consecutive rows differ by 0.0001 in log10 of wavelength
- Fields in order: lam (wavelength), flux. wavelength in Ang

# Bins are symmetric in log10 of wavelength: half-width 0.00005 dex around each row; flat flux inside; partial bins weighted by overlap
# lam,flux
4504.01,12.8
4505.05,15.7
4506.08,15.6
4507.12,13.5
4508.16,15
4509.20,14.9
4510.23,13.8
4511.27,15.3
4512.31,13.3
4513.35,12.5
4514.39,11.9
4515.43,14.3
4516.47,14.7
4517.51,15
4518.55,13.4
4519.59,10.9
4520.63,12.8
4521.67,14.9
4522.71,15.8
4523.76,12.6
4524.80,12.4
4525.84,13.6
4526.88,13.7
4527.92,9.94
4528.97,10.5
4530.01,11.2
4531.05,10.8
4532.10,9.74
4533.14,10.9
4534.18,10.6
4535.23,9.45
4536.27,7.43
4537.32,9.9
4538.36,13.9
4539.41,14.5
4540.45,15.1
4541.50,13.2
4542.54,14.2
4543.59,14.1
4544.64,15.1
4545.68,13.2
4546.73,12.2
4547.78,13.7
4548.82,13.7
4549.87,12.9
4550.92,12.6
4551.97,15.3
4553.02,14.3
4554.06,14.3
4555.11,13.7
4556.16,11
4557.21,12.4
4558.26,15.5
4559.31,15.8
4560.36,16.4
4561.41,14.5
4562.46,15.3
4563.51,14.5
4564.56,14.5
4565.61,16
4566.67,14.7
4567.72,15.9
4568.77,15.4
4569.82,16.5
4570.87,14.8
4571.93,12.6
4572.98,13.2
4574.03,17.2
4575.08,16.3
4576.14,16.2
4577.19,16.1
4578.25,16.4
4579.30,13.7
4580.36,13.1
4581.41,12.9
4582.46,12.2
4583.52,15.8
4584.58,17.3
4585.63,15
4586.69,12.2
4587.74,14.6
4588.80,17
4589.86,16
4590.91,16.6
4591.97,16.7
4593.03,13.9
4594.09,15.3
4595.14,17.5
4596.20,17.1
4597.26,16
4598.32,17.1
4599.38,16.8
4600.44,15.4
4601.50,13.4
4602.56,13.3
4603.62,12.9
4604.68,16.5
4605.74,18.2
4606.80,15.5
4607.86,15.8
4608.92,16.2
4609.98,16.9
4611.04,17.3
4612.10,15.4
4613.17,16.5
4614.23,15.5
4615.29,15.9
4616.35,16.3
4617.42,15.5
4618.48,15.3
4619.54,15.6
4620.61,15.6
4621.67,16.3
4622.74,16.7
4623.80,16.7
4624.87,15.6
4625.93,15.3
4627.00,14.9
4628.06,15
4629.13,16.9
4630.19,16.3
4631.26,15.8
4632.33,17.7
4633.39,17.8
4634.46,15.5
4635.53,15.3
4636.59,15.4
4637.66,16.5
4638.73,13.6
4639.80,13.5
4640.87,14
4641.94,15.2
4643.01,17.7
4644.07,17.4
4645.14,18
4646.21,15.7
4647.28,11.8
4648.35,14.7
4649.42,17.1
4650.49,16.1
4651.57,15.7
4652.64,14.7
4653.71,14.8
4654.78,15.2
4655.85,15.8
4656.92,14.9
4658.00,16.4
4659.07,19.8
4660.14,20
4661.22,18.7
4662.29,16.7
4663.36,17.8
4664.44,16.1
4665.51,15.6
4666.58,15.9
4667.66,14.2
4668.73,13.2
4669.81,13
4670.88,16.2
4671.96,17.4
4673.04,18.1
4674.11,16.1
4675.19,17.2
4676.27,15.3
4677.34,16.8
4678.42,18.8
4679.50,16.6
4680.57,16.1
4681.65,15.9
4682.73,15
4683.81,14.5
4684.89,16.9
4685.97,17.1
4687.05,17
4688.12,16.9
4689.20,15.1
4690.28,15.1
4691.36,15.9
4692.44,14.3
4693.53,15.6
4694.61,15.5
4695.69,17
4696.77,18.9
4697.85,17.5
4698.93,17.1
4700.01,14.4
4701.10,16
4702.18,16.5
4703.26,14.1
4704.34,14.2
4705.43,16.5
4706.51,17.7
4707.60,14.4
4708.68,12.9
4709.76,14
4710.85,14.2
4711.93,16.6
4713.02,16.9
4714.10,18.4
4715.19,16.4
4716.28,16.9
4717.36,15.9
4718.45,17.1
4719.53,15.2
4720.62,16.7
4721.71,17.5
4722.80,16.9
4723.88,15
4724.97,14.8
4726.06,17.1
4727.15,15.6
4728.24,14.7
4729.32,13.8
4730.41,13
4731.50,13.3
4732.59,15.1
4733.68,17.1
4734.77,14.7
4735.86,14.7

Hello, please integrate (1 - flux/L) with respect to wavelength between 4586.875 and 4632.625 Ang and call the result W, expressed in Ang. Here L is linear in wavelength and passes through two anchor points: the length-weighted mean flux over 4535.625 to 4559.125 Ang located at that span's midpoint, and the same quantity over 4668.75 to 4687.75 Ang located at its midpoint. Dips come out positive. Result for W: -3.7 Ang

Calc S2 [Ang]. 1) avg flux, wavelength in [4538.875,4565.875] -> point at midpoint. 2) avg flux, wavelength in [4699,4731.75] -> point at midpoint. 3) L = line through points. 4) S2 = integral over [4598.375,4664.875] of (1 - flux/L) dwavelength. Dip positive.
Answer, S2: -5.0 Ang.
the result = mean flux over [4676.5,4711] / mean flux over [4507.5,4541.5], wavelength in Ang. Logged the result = 1.26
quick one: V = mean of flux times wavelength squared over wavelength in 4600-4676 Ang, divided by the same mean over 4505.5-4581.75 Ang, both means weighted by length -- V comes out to 1.21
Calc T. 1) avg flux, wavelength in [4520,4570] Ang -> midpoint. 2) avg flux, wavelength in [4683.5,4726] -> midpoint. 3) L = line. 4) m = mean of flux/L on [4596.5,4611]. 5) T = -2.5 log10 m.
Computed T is -0.11 mag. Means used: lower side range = 13.3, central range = 15.8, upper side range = 16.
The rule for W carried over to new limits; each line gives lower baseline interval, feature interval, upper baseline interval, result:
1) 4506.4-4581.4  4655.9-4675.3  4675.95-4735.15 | -1.5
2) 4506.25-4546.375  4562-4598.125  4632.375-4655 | -3.0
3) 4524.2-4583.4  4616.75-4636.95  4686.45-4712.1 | -1.8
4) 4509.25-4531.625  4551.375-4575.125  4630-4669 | -1.2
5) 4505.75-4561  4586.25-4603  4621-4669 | -1.0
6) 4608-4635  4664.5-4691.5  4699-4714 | -0.6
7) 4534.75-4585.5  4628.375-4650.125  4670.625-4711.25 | -0.7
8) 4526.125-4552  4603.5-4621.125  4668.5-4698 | -2.2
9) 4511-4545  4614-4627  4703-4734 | -1.6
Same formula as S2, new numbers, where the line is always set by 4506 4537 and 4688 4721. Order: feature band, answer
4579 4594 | -1.1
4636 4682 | -2.9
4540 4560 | -1.1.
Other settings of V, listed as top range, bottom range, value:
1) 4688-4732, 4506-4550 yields 1.32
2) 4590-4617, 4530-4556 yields 1.29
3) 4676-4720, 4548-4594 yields 1.15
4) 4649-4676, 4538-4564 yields 1.21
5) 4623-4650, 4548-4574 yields 1.13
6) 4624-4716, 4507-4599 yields 1.20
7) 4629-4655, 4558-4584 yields 1.08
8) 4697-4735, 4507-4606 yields 1.19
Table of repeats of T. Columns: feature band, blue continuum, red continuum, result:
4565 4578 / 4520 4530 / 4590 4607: -0.05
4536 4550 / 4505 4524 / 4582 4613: 0.11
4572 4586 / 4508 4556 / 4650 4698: -0.07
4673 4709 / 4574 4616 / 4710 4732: -0.02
